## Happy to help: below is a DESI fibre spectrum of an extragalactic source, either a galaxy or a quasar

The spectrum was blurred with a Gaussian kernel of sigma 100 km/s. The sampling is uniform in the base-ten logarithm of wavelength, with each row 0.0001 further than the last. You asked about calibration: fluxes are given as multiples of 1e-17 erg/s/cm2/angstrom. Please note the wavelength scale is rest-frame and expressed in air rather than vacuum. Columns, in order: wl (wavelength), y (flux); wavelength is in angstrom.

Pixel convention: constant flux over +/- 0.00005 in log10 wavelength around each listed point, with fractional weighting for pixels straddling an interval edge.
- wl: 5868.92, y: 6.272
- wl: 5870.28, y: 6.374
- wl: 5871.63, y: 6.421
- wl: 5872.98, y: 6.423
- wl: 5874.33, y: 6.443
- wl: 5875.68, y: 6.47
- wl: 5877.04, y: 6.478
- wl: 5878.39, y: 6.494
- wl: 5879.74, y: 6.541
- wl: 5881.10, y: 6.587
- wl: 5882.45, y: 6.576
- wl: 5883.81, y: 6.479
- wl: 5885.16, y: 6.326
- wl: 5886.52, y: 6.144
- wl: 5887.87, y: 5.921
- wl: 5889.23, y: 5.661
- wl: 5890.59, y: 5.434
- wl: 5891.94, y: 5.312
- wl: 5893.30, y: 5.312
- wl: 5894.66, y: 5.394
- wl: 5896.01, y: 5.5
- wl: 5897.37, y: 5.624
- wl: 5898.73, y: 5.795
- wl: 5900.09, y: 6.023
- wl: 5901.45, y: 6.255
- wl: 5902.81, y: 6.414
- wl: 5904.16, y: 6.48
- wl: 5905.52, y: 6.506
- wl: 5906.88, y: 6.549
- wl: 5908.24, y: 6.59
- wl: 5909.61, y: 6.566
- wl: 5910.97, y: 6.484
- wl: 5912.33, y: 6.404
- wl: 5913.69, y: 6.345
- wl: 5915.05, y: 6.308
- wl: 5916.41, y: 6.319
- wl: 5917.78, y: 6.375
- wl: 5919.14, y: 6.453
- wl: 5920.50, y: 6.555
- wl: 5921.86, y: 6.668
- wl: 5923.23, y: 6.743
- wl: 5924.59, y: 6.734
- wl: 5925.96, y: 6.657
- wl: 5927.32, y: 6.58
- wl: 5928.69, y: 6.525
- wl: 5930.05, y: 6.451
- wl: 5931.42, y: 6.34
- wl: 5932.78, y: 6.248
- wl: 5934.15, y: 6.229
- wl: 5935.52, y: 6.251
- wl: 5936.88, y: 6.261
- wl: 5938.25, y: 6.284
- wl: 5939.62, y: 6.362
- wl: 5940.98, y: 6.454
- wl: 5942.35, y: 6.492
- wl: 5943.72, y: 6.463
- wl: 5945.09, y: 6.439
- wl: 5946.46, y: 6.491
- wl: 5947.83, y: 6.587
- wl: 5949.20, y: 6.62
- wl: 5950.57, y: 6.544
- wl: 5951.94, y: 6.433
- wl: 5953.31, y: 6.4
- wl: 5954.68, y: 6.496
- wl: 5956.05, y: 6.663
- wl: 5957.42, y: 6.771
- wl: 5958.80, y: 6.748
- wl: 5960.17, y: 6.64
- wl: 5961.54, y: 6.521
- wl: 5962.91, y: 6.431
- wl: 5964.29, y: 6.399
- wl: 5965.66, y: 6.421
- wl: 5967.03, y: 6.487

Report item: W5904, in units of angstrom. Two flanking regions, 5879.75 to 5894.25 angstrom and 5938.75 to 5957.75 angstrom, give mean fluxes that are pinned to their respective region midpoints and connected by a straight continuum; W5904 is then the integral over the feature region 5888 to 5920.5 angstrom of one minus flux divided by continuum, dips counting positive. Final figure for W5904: 0.2 angstrom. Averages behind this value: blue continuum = 5.99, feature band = 6.1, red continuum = 6.51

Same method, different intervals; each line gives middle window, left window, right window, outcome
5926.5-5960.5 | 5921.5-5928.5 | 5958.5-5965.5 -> 0.6 angstrom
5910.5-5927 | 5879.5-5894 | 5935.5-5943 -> -0.7 angstrom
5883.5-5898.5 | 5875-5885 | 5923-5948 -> 1.8 angstrom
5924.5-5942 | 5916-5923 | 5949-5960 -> 0.3 angstrom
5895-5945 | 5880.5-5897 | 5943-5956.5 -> -1.3 angstrom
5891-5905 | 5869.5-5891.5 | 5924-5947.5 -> 1.2 angstrom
